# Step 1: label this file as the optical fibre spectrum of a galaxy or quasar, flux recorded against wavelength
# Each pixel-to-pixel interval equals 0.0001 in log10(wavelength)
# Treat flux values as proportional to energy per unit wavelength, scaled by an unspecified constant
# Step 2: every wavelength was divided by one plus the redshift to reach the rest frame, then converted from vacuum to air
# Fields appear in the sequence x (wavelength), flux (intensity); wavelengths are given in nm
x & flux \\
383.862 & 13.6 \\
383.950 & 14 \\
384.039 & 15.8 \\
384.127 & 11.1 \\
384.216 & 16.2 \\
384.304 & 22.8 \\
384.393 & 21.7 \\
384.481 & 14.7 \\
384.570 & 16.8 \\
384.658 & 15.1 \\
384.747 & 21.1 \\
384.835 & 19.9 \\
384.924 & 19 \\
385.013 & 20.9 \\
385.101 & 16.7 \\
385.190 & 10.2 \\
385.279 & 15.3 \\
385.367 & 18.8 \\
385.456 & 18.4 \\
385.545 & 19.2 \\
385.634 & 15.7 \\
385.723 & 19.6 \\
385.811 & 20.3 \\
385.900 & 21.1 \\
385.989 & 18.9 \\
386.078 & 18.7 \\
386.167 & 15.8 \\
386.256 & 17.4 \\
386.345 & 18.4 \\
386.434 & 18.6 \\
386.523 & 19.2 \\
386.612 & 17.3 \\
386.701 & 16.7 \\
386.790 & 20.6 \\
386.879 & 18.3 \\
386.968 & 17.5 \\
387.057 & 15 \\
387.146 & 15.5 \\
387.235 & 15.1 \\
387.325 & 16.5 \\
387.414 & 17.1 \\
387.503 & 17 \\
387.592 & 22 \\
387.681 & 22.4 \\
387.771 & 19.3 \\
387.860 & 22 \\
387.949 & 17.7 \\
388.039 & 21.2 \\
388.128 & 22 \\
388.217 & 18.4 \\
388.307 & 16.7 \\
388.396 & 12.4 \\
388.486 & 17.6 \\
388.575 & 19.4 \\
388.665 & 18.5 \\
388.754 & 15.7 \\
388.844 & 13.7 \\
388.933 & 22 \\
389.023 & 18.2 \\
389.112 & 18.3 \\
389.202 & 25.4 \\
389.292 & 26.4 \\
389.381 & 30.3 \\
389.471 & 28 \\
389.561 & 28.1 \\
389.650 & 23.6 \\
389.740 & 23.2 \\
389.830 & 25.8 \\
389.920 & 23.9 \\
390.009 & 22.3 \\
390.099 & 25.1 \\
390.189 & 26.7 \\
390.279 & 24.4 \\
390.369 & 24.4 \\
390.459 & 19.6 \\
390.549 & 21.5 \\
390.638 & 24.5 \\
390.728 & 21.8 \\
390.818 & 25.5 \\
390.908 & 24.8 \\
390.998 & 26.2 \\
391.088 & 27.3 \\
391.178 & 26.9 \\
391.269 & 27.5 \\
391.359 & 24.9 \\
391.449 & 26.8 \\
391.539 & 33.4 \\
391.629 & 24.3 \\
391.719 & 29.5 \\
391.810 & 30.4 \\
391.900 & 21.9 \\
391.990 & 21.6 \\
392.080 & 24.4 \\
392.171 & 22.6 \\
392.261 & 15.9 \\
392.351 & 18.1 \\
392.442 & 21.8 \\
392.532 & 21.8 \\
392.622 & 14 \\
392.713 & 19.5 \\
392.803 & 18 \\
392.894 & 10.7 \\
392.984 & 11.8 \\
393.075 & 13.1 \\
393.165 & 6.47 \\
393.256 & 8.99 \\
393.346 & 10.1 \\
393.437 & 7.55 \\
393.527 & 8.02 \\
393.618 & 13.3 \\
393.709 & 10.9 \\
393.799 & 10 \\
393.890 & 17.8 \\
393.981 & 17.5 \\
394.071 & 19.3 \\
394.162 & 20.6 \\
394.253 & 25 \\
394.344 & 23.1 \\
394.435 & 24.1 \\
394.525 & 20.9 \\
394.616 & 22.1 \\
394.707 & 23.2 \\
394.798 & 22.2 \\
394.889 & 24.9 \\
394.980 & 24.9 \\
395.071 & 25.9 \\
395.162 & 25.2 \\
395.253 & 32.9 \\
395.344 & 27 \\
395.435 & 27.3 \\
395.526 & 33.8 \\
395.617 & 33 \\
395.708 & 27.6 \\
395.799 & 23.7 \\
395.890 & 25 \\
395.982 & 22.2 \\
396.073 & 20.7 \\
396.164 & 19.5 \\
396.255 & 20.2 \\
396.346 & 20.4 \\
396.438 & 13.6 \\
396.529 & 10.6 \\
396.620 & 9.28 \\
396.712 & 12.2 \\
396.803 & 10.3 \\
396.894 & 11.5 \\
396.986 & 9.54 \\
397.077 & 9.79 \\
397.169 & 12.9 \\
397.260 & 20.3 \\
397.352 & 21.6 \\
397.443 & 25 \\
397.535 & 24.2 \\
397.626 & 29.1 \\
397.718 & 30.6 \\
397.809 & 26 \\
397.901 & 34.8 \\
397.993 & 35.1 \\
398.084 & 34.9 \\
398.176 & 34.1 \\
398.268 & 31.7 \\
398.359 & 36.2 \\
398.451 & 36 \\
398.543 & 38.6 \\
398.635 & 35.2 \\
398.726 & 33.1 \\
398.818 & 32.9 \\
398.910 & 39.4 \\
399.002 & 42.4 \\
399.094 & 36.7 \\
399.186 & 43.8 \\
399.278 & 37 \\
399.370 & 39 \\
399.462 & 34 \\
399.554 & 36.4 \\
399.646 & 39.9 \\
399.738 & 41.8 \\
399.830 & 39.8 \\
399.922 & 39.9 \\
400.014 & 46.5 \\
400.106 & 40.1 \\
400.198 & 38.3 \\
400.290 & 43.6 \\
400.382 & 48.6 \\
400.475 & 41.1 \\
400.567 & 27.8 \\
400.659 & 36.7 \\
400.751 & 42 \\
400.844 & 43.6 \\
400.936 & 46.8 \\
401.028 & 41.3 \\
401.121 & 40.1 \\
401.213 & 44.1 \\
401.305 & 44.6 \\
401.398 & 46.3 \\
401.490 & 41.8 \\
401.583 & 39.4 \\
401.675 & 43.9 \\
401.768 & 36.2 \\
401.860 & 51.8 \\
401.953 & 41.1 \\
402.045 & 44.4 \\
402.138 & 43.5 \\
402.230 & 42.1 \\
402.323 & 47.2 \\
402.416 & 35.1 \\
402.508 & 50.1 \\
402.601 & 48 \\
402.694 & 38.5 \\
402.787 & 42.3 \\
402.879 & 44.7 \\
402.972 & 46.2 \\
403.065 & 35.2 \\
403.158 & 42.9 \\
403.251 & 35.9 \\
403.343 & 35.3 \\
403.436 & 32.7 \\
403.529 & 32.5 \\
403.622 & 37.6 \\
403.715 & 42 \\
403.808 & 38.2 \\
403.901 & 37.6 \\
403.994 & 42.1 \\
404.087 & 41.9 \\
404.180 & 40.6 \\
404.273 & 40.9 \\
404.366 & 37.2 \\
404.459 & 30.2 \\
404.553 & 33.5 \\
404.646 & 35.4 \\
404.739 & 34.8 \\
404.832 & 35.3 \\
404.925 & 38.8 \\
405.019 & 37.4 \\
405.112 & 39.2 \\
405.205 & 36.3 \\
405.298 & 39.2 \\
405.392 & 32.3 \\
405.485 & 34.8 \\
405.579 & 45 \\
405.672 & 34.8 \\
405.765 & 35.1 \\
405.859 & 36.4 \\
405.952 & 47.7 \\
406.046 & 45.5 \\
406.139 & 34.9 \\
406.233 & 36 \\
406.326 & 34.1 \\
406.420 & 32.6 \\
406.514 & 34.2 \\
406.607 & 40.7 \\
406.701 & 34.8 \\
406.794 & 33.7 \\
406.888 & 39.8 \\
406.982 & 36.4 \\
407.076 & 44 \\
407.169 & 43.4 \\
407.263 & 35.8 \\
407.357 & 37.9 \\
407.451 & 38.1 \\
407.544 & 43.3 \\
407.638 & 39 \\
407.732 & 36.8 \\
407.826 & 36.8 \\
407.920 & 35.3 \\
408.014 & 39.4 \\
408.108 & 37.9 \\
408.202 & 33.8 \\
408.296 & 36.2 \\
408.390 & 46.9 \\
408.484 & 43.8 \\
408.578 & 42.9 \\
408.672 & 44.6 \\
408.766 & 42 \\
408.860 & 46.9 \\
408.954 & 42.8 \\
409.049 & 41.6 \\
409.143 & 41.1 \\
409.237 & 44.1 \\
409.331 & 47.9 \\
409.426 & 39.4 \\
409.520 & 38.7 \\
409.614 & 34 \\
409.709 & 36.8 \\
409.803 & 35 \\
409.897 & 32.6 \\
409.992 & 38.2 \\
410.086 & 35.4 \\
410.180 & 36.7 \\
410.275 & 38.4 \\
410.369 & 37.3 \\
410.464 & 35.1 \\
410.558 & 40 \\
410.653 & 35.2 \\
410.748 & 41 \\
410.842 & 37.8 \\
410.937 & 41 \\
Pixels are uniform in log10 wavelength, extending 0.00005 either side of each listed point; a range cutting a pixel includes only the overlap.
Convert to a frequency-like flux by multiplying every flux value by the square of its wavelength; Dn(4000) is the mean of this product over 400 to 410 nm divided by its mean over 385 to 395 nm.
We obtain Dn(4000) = 2.1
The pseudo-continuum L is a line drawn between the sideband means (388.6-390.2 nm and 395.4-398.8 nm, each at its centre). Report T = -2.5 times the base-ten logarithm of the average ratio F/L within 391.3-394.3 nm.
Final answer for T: 0.28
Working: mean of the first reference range 22.9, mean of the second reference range 24.4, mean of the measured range 18.2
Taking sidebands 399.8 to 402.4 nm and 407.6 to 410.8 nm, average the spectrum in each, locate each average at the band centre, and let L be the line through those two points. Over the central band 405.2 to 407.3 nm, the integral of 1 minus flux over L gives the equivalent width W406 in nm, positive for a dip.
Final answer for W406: 0.13 nm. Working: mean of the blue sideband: 42.2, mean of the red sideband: 39.2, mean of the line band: 37.8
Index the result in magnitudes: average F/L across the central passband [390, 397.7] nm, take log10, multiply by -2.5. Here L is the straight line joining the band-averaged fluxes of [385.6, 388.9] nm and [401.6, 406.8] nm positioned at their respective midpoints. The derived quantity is 0.24 mag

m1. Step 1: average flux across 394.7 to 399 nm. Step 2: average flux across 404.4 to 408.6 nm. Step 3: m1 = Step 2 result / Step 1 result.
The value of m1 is 1.49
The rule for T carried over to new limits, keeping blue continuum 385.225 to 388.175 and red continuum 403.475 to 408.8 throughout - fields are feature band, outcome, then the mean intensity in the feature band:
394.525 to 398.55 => 0.189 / 23.9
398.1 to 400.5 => -0.229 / 38.6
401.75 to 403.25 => -0.240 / 43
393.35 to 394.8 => 0.432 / 17.5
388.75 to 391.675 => -0.111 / 24.4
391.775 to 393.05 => 0.245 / 19.3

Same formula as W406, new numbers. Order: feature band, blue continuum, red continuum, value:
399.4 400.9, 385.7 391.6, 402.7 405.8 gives -0.294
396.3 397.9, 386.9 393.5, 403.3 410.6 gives 0.577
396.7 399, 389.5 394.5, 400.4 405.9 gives 0.291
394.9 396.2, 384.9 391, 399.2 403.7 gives 0.224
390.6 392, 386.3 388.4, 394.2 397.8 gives -0.446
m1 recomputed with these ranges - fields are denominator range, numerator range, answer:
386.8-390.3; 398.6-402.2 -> 1.98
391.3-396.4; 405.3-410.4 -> 1.86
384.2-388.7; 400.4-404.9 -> 2.22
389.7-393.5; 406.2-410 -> 1.83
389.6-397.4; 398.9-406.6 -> 1.92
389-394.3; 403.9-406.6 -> 1.78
